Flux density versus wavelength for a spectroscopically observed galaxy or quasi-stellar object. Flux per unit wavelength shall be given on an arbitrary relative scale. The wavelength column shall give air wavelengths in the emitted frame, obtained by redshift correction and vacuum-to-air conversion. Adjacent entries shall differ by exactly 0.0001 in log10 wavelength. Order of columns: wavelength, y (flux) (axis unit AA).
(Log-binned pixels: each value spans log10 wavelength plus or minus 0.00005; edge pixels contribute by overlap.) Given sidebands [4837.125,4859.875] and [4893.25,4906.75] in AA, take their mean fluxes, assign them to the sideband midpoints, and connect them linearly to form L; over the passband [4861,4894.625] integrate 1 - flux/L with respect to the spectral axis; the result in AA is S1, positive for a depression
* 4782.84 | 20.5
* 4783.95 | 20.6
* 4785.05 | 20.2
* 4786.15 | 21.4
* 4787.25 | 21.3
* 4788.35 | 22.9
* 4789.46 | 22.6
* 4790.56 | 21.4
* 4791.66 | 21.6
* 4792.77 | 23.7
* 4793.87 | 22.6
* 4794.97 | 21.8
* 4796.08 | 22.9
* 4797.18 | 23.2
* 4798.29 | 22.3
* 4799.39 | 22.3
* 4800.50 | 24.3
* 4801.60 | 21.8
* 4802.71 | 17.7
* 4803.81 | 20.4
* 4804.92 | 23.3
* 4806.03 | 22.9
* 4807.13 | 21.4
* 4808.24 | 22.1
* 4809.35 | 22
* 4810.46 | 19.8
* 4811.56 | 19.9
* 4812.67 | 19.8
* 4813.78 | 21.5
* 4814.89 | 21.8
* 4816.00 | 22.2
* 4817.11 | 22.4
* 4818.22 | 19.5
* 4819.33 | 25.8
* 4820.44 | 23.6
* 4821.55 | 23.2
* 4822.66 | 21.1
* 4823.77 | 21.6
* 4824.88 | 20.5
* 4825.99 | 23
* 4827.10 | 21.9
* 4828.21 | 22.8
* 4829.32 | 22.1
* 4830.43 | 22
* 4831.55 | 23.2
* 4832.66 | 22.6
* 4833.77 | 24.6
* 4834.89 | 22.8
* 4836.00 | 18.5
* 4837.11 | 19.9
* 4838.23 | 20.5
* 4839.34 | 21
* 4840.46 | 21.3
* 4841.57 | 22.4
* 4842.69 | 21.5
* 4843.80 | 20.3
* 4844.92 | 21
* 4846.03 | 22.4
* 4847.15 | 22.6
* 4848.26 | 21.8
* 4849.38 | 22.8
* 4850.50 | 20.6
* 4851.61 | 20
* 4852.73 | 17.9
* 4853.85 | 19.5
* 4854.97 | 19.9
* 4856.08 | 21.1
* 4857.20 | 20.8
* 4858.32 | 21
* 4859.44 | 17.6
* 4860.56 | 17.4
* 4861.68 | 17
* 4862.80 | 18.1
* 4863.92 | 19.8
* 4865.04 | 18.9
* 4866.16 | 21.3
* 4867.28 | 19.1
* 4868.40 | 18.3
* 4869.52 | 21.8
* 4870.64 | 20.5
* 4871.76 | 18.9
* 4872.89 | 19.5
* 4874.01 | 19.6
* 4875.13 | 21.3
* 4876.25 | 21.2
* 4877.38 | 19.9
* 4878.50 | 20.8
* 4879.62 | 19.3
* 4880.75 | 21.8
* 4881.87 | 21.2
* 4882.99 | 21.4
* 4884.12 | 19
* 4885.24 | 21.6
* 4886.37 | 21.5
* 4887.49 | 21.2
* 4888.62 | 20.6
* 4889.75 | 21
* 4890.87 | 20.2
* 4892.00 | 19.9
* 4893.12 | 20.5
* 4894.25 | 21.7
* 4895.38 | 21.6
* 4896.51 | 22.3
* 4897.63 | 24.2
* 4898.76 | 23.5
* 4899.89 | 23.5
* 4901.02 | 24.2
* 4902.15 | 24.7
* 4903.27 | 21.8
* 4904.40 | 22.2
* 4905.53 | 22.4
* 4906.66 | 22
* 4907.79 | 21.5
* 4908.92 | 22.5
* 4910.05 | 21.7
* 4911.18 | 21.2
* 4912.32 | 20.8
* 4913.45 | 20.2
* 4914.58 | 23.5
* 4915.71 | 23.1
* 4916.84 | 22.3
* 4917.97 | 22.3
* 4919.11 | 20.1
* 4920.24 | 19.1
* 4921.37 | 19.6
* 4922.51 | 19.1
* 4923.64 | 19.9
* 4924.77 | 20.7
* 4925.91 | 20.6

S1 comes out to 2.6 AA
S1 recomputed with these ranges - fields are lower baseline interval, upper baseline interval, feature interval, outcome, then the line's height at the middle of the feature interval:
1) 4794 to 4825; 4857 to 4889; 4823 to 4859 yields -0.7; 20.9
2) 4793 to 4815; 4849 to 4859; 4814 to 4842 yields -1.3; 21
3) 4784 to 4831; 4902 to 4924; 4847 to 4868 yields 1.8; 21.7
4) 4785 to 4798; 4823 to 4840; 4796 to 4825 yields 0.2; 22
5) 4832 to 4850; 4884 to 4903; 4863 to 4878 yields 1.3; 21.8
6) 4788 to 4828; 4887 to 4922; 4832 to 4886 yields 3.5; 21.9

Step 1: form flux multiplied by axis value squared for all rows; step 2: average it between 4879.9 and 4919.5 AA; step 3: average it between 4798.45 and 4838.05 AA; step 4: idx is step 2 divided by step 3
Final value 1.03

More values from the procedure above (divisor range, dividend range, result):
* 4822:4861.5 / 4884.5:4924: 1.05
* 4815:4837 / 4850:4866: 0.88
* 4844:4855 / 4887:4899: 1.05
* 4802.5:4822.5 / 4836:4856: 0.97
